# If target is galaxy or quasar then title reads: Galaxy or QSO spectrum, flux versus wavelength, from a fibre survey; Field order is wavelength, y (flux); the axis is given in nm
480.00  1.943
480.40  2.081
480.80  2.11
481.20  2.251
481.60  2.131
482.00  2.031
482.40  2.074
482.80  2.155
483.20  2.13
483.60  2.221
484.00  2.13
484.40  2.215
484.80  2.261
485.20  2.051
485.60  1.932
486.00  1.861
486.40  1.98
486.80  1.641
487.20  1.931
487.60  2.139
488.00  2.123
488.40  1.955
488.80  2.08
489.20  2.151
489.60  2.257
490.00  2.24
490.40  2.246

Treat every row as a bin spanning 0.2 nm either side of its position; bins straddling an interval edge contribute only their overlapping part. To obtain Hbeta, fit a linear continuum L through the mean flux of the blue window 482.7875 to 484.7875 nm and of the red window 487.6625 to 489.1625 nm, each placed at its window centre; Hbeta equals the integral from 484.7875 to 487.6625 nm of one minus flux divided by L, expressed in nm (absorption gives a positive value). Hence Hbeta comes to 0.24 nm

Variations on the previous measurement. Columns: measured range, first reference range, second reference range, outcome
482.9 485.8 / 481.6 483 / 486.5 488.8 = -0.13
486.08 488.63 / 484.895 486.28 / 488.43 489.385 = 0.10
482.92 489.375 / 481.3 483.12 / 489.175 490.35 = 0.36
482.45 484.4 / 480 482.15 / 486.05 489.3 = -0.09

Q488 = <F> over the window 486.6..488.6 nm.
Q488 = 1.96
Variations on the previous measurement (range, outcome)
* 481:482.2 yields 2.14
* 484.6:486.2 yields 2.03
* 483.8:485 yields 2.2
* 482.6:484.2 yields 2.16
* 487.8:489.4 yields 2.08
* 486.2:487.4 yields 1.85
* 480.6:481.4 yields 2.18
